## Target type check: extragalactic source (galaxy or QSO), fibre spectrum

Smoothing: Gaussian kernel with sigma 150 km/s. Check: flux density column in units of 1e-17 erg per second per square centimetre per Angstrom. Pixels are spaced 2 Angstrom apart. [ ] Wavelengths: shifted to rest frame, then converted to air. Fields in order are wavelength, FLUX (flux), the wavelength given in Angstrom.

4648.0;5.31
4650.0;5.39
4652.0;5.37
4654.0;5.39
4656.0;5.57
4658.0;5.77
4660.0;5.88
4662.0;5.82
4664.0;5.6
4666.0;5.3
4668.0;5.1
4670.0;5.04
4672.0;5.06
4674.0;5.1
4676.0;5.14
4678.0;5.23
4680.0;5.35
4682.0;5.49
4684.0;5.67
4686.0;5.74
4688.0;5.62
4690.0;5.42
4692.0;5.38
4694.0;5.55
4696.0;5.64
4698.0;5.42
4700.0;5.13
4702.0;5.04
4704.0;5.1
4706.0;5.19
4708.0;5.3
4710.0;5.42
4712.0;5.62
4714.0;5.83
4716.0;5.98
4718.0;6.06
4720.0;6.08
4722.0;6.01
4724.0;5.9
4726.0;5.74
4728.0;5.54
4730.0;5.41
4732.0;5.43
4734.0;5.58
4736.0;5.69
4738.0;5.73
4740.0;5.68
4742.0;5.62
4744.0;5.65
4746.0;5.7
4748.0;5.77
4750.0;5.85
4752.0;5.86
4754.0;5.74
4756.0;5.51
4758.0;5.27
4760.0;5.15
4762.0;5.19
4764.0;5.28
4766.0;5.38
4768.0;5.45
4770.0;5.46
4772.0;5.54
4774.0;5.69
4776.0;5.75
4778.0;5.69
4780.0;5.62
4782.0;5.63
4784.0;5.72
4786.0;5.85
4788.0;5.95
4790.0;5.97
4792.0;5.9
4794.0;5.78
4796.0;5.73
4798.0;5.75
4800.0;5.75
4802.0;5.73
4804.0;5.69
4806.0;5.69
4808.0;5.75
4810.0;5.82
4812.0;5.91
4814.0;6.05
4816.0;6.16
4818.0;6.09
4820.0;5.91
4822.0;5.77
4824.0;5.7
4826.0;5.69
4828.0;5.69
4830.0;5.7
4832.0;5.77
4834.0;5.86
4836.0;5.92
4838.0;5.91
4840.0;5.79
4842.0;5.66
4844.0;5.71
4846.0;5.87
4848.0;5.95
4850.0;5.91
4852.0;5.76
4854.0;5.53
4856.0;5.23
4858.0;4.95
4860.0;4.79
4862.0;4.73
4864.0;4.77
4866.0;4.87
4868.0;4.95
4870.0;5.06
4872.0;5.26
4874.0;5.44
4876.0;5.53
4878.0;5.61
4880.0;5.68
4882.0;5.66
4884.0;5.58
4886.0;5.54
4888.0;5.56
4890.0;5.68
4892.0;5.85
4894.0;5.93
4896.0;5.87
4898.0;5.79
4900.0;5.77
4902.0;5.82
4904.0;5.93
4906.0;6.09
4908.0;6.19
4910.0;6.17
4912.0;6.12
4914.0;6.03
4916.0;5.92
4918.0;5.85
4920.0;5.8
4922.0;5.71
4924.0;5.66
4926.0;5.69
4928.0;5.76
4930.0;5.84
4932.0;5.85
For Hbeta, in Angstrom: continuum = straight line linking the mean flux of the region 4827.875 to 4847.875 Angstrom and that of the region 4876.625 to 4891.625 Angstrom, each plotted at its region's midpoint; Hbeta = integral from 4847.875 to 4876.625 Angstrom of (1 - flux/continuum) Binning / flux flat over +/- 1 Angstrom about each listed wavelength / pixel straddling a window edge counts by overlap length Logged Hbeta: 2.4 Angstrom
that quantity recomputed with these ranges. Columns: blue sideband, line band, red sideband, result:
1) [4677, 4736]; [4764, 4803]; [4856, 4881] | -2.5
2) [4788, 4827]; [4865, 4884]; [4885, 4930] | 1.6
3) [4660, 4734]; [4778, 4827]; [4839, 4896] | -3.0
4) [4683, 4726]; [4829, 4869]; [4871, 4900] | 1.1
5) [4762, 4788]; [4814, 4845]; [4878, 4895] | -1.1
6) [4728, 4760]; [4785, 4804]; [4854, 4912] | -0.8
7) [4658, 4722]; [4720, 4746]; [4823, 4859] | -0.7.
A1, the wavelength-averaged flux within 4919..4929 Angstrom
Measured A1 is 5.72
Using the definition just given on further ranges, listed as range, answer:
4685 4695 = 5.54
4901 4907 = 5.95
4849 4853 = 5.83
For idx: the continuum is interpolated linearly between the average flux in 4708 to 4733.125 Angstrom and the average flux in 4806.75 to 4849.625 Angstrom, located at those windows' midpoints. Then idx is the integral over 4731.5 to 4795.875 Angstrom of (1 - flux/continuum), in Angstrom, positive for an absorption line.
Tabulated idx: 1.6 Angstrom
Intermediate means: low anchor 5.73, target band 5.63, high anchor 5.84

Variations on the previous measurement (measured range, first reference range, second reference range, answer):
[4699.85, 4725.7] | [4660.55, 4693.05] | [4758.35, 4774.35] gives -1.09 Angstrom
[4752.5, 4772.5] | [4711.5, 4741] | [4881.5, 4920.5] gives 1.29 Angstrom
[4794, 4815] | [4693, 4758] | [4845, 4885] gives -1.23 Angstrom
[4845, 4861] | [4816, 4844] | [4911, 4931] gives 0.88 Angstrom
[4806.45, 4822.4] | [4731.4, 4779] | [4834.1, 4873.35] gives -1.33 Angstrom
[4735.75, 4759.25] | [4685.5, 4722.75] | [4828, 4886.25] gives -0.58 Angstrom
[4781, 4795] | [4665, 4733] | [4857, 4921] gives -0.77 Angstrom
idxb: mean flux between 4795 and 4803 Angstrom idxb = 5.74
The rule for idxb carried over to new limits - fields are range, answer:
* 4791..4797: 5.8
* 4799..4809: 5.72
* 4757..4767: 5.25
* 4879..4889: 5.6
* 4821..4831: 5.71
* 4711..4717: 5.81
